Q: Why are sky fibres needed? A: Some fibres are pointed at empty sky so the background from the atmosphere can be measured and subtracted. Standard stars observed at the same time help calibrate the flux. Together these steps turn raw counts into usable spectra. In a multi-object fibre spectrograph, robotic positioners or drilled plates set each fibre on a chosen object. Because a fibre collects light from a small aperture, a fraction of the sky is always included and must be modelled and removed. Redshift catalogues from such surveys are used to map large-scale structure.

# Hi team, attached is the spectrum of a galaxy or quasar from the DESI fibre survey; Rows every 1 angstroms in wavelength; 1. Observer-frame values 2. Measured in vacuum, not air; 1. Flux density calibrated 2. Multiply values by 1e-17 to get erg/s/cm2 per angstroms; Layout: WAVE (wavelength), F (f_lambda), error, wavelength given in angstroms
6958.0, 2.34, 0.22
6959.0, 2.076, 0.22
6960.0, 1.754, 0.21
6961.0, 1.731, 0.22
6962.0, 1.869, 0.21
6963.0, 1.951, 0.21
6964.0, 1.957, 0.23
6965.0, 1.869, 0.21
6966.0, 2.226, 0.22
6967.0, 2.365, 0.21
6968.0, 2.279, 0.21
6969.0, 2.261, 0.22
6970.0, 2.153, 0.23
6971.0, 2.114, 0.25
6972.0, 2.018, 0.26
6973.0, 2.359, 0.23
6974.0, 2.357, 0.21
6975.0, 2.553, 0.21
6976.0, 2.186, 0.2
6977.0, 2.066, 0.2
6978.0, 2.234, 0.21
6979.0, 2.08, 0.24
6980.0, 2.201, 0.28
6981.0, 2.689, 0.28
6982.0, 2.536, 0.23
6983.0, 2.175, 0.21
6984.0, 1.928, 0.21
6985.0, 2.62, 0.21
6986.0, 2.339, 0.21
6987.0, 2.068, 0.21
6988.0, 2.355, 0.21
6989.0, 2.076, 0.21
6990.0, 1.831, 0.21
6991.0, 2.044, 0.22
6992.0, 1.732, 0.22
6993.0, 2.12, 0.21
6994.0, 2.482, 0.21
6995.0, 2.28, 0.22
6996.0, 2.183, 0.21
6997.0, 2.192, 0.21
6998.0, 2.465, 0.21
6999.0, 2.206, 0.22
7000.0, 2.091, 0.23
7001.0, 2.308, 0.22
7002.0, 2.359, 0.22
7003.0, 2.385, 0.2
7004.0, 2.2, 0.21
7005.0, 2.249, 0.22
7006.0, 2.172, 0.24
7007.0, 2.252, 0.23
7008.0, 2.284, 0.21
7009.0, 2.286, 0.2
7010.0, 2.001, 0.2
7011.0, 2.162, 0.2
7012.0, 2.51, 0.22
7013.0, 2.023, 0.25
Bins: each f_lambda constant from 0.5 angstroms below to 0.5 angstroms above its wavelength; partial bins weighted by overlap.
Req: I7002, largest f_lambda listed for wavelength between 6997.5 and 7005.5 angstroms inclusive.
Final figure 2.465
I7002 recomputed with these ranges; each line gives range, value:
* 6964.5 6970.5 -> 2.365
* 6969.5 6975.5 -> 2.553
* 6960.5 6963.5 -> 1.951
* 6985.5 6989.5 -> 2.355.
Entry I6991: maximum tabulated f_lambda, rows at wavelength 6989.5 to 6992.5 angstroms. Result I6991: 2.044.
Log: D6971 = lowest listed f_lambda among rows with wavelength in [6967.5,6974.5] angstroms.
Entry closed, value 2.018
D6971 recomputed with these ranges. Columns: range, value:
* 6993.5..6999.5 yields 2.183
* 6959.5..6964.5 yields 1.731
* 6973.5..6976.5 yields 2.186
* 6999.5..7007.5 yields 2.091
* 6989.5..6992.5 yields 1.732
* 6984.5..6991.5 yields 1.831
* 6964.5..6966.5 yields 1.869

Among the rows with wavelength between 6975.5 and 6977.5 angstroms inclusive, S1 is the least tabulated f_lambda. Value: 2.066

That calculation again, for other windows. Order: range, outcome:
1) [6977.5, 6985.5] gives 1.928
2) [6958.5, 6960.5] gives 1.754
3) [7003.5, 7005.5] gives 2.2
